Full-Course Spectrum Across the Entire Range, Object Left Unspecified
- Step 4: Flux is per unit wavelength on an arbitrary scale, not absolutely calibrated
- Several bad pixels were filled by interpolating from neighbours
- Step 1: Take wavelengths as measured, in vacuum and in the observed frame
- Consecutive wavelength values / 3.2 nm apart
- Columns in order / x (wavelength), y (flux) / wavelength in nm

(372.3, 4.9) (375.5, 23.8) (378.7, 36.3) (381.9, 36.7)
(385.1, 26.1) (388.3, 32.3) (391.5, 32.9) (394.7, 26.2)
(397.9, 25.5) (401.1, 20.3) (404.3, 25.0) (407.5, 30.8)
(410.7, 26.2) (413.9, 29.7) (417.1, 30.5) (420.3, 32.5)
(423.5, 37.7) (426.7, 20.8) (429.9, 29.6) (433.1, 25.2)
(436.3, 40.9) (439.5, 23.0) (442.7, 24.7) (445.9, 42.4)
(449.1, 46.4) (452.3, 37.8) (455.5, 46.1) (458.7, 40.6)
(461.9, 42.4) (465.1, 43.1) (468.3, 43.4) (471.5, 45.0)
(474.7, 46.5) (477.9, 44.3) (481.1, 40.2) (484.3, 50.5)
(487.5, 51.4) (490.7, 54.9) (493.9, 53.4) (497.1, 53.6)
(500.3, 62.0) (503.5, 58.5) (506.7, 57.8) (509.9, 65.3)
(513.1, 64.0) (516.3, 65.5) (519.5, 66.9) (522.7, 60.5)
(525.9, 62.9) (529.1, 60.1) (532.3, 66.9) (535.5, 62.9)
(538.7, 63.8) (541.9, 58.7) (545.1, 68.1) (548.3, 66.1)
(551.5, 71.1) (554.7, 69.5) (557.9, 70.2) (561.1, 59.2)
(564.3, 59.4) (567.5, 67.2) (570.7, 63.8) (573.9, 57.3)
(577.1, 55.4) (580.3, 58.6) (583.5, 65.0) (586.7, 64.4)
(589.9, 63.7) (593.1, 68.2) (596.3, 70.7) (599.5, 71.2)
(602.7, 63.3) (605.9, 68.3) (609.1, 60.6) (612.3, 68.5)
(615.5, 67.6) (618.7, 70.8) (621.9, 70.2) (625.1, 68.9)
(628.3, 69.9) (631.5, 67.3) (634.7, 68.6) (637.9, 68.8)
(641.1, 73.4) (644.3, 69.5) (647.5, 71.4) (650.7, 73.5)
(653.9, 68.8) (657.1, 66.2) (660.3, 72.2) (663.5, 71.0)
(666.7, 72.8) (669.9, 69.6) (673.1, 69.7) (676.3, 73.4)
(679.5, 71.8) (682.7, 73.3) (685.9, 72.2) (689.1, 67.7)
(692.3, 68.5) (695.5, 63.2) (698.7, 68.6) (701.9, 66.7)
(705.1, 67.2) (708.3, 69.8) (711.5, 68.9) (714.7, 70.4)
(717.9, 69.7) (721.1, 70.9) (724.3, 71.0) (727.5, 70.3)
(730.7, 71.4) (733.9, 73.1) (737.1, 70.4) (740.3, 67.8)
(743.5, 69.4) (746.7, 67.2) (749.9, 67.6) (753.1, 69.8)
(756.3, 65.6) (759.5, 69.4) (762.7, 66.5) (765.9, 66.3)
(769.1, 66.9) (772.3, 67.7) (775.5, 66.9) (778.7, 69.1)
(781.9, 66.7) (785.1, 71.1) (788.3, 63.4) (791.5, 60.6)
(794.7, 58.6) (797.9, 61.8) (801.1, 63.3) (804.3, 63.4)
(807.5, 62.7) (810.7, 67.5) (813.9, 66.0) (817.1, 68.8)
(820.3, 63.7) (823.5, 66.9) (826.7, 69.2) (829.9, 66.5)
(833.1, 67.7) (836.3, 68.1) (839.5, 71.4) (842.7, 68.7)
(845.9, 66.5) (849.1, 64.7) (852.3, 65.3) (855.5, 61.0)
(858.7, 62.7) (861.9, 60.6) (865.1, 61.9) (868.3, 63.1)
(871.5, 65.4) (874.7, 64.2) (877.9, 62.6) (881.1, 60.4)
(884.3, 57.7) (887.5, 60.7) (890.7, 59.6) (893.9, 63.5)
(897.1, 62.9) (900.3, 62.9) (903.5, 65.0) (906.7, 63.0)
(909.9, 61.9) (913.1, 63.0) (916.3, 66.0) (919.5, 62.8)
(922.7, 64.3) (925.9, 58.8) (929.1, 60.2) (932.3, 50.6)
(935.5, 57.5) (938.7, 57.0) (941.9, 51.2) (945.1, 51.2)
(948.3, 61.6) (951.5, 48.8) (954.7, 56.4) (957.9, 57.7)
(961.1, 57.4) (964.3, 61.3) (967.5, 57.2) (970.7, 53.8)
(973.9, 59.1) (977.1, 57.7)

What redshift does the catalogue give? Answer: 0.11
